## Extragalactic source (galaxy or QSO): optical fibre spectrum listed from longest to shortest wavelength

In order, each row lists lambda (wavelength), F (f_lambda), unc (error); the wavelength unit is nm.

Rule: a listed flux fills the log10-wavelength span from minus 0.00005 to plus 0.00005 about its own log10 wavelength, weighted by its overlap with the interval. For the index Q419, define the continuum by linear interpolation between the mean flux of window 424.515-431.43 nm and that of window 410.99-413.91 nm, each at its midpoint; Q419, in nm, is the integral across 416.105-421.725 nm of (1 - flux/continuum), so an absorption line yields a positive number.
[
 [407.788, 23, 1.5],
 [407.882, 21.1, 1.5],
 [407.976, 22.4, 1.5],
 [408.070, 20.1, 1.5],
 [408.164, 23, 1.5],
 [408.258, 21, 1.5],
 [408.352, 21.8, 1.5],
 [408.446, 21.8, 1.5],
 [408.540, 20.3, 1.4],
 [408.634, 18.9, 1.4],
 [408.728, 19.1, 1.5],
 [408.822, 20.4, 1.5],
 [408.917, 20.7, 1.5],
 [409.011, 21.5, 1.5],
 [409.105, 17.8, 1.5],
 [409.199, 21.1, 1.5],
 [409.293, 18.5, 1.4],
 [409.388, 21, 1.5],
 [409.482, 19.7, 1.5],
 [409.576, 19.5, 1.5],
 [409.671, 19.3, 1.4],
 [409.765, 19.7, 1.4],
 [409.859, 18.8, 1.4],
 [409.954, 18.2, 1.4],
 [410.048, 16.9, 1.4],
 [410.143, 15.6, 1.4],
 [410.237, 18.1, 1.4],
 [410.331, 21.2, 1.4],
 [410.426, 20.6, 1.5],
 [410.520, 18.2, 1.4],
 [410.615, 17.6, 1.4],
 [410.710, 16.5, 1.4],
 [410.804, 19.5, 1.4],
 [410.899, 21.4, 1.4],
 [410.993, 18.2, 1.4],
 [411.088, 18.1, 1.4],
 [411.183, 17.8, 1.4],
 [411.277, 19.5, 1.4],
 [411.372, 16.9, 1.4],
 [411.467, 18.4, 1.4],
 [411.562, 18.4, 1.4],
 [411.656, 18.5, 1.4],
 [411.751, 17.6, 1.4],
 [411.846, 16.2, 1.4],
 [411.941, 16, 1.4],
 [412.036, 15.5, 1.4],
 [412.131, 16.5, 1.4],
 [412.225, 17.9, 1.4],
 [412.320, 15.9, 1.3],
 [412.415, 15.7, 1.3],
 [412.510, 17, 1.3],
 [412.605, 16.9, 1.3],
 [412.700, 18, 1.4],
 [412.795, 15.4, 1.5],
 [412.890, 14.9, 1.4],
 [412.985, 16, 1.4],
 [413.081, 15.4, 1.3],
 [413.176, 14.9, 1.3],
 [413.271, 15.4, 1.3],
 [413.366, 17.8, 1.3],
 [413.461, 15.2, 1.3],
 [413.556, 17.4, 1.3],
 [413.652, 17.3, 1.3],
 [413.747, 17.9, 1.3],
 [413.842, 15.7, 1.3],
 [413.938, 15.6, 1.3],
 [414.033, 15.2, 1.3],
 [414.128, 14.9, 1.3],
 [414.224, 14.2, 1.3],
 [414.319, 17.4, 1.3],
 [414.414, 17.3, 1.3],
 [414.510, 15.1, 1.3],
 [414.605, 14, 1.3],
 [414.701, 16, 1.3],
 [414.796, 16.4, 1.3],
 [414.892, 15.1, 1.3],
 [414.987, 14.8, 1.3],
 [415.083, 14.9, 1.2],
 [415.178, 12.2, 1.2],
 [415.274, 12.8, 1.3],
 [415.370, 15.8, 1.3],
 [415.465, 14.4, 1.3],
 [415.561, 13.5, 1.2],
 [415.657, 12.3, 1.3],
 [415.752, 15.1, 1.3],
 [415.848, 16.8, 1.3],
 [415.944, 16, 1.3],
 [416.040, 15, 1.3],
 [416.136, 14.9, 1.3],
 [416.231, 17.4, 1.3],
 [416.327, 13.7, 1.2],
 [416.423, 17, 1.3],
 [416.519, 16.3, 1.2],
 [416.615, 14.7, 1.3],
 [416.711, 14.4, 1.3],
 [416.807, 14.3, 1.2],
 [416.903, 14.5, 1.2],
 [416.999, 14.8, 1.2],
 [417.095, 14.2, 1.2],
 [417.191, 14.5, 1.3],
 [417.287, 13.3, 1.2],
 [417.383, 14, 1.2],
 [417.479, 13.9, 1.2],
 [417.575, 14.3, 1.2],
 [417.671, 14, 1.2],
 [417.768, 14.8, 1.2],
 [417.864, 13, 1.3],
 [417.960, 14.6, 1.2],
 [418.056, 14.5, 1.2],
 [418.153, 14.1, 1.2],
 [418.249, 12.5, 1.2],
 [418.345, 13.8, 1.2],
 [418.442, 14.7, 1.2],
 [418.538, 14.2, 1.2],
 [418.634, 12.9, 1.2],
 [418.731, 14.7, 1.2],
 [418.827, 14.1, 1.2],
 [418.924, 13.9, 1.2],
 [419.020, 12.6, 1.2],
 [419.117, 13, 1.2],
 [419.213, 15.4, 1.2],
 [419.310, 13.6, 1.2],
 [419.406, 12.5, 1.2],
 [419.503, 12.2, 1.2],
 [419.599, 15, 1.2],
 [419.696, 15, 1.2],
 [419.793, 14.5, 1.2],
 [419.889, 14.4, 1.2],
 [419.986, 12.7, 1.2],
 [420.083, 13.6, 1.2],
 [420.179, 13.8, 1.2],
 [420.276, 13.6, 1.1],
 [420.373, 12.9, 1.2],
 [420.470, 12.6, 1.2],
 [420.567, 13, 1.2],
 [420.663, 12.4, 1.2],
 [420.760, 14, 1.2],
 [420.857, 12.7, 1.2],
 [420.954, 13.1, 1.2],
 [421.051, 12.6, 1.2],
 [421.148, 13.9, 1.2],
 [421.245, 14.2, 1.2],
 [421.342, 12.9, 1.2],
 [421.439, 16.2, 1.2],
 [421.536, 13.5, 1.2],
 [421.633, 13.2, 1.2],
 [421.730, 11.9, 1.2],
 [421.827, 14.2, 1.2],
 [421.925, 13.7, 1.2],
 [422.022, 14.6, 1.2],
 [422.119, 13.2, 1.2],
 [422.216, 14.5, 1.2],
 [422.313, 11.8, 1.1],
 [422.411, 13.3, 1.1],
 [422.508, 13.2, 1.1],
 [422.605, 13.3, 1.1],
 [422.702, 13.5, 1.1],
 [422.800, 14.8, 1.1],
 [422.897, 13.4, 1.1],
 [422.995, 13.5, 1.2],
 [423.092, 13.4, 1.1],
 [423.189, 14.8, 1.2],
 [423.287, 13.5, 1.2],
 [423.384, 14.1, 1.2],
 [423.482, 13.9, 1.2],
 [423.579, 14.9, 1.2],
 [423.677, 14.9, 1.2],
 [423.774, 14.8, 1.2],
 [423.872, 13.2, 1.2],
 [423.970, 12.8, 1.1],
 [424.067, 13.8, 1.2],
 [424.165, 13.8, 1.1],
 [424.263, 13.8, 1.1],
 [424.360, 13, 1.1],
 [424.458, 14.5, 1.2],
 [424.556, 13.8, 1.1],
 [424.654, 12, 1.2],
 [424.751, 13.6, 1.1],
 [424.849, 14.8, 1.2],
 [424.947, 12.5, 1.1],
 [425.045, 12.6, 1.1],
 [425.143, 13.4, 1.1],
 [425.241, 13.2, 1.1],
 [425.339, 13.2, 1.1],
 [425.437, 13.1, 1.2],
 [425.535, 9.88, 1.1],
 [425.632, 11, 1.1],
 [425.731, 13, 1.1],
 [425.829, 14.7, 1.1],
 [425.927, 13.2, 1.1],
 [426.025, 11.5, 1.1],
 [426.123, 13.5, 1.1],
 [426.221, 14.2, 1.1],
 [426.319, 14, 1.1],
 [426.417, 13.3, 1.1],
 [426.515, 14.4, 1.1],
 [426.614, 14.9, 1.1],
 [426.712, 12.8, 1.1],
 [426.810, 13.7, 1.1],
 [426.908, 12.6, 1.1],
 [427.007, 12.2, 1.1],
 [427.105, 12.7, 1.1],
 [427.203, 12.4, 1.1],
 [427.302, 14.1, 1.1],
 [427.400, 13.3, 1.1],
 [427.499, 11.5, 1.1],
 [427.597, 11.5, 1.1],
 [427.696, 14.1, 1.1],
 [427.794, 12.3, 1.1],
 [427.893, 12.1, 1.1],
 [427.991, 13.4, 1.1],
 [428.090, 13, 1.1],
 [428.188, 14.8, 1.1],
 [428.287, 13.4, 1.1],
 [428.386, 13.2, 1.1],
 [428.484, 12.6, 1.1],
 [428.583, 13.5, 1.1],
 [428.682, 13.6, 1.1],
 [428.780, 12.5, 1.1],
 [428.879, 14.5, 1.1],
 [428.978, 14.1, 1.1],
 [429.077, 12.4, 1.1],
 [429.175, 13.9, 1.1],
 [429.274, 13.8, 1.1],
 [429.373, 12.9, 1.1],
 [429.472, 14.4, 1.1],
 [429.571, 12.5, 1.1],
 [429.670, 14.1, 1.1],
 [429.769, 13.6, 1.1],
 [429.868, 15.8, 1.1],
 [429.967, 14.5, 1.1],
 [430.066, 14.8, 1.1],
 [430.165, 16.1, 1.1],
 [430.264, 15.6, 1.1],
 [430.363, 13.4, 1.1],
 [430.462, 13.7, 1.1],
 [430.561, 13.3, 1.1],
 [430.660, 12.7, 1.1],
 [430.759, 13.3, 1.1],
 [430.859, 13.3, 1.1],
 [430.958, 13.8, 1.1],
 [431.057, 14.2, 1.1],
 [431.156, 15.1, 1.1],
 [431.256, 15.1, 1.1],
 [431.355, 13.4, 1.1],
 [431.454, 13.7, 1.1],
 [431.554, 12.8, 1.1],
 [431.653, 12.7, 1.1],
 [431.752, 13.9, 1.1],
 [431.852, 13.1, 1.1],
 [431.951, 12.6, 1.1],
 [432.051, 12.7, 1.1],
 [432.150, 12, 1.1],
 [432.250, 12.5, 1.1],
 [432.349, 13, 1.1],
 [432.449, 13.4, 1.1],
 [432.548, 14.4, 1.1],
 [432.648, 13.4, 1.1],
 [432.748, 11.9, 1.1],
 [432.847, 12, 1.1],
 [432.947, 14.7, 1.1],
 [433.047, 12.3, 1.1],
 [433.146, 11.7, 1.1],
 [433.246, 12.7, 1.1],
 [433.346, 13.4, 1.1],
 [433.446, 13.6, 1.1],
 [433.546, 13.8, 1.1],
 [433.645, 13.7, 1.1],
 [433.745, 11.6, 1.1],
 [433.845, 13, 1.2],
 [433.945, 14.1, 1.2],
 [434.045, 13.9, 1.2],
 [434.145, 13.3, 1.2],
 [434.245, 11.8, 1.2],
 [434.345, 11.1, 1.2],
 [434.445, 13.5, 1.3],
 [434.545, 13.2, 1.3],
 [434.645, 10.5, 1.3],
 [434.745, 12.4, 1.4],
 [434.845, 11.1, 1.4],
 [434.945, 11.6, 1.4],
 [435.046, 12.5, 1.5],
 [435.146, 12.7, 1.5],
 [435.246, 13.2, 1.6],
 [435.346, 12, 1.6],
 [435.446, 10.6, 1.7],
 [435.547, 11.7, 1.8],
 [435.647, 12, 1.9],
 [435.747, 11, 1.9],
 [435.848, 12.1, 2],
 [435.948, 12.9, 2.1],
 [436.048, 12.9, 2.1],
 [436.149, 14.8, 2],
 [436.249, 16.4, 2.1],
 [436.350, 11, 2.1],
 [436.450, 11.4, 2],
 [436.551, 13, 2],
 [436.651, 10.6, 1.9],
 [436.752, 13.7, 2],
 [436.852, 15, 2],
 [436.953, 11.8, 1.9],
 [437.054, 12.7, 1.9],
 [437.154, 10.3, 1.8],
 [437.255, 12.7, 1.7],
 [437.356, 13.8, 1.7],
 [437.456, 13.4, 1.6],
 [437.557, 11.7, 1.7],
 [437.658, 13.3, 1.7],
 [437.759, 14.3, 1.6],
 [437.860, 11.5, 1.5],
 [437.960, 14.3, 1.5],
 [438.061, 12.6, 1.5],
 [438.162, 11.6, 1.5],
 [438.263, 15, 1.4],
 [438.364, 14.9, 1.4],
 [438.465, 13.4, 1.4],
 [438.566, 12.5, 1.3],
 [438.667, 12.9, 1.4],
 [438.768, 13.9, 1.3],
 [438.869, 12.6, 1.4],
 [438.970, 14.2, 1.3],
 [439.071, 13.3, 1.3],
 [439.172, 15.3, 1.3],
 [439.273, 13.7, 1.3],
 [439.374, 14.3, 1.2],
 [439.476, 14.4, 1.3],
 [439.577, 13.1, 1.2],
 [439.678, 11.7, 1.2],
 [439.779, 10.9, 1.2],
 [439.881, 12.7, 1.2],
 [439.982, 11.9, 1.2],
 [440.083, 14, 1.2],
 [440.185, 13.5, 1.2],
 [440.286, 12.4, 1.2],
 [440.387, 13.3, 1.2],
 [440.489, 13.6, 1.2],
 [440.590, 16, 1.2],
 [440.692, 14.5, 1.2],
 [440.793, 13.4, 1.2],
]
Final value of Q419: 0.53 nm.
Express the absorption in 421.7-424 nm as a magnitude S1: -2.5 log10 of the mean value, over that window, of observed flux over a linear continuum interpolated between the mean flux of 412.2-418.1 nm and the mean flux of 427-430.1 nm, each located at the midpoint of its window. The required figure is 0.03 mag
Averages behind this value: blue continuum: 15.3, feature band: 13.7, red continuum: 13.4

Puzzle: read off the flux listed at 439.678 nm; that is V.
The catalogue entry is 11.7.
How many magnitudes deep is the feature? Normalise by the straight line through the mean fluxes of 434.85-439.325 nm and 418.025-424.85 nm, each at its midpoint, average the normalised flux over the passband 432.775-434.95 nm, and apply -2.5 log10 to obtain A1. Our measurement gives 0.028 mag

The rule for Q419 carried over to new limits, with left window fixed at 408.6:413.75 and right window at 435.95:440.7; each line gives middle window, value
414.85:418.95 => 0.60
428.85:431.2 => 0.10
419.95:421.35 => 0.26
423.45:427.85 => 0.62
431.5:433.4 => 0.17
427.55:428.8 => 0.16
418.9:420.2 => 0.22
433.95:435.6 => 0.19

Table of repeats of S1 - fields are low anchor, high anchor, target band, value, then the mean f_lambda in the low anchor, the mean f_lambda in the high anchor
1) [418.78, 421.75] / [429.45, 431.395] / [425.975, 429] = 0.06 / 13.5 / 14.1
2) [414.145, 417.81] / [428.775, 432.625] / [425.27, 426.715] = 0.07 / 14.8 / 13.7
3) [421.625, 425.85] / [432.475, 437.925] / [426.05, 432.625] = -0.03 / 13.4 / 12.7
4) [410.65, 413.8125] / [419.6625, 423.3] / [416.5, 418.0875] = 0.06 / 17.1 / 13.6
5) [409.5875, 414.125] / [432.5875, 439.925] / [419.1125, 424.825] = 0.14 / 17.3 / 12.8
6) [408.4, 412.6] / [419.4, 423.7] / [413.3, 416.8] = 0.08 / 18.5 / 13.6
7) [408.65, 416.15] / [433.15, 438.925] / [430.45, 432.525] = 0.02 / 17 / 12.7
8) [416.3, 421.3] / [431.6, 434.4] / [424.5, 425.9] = 0.05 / 13.9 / 12.9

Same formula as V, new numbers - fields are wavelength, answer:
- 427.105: 12.7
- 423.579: 14.9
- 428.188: 14.8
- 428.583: 13.5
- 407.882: 21.1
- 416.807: 14.3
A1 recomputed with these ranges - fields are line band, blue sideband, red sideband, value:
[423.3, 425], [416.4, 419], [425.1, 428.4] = -0.030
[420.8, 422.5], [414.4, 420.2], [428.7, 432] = 0.054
